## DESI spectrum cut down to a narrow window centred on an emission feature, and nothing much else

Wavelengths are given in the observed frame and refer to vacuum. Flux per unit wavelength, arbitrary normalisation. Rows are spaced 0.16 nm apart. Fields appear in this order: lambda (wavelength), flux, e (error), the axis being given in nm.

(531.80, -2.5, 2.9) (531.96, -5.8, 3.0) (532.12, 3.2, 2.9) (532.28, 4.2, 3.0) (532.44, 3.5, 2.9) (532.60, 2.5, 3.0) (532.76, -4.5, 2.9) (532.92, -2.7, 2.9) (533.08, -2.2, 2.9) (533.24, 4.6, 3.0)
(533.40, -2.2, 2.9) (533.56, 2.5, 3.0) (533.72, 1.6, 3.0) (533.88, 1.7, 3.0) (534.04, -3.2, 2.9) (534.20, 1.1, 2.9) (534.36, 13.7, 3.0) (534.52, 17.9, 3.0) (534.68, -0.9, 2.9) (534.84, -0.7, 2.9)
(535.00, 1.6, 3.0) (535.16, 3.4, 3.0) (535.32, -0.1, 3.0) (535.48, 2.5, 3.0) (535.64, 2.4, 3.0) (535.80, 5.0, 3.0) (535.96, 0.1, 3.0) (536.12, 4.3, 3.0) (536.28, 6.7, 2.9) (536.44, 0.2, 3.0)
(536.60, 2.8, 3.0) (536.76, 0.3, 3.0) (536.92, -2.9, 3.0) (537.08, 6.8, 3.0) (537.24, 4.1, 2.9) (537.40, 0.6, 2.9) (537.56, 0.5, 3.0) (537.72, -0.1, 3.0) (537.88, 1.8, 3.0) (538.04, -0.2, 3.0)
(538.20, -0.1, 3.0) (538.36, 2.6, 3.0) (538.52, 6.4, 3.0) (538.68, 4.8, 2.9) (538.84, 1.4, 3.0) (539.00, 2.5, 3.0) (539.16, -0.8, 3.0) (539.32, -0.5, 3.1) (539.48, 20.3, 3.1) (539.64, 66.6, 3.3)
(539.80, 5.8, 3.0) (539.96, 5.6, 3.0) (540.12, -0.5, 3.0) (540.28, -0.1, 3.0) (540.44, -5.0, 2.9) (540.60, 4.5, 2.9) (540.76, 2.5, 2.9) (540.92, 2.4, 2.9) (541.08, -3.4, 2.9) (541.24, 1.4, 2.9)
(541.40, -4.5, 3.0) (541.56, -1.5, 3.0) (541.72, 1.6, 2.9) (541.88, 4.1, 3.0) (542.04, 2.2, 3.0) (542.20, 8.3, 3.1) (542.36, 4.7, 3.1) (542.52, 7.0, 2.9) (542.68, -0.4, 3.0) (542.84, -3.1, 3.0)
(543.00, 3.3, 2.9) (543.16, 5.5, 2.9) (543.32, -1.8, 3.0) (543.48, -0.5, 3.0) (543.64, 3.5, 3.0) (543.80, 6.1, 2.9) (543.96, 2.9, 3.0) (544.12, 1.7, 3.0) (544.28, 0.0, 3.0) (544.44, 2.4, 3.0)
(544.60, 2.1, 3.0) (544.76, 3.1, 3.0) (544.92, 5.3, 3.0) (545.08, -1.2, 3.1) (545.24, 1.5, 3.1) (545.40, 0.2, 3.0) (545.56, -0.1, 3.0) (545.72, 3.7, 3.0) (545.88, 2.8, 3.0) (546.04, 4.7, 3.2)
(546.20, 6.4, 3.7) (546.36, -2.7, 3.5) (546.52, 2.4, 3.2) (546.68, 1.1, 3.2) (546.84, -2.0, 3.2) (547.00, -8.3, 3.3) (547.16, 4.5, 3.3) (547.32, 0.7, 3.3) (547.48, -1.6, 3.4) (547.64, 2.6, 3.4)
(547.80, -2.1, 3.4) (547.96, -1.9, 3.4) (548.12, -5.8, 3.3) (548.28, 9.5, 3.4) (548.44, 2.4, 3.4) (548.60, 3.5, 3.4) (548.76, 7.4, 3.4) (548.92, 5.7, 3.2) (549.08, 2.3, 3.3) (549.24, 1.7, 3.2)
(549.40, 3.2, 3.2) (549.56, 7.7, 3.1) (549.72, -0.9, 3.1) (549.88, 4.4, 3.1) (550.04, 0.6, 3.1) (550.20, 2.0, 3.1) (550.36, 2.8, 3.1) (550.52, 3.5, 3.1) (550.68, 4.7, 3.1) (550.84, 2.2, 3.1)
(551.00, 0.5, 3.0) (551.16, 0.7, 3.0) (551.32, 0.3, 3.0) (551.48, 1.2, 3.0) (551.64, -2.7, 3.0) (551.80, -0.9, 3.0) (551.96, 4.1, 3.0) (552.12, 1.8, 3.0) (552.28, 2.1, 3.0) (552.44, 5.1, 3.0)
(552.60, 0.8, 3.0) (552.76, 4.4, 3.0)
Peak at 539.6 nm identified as [O III]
